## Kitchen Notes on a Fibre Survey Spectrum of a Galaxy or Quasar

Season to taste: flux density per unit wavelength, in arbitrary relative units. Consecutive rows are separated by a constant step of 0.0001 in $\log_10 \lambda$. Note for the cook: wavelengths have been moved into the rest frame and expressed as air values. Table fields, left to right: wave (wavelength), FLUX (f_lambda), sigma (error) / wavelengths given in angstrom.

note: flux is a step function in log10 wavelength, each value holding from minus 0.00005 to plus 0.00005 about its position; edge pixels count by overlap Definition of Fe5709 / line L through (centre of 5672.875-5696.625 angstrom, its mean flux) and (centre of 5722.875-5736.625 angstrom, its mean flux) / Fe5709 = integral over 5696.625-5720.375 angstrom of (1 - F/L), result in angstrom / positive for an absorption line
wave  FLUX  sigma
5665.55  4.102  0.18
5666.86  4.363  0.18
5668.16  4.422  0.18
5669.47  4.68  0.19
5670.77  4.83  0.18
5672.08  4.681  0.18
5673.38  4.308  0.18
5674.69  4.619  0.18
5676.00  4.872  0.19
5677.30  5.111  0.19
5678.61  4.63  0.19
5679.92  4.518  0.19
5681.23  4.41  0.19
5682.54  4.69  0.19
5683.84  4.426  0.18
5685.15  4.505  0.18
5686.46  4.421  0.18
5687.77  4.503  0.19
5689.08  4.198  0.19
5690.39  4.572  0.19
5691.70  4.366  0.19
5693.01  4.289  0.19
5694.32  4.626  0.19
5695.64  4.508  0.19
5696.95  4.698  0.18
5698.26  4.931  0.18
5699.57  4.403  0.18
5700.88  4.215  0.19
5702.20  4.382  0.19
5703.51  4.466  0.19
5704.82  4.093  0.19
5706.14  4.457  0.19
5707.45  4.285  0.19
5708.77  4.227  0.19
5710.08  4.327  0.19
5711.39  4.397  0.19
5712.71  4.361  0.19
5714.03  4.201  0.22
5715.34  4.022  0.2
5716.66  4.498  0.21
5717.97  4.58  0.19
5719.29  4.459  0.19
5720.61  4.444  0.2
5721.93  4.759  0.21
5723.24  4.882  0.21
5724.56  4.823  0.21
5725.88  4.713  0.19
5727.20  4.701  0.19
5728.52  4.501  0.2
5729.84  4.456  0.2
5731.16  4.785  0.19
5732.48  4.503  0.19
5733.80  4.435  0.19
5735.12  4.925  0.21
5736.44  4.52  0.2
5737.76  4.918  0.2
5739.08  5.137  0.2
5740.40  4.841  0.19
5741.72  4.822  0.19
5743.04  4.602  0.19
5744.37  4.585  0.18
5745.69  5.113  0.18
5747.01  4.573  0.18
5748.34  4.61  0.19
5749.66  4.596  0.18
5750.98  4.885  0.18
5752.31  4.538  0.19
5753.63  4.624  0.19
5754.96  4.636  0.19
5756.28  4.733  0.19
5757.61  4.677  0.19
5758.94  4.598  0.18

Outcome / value 1.1 angstrom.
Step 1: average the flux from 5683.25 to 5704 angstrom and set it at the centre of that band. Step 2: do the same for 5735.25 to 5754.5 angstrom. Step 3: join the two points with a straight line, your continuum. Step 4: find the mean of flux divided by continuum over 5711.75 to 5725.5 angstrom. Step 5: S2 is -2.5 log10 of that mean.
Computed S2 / 0.02 mag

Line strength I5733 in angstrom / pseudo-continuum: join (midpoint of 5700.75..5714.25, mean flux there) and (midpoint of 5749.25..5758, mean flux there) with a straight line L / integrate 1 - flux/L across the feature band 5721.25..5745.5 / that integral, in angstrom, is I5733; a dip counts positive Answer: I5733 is -1.1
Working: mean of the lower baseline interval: 4.31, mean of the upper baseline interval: 4.67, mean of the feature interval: 4.72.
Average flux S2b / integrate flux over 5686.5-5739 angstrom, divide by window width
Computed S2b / 4.5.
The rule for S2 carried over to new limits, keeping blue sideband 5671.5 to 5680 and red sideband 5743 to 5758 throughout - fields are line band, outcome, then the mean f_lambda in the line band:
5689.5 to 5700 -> 0.034 mag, 4.54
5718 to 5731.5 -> 0.010 mag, 4.64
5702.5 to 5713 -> 0.086 mag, 4.33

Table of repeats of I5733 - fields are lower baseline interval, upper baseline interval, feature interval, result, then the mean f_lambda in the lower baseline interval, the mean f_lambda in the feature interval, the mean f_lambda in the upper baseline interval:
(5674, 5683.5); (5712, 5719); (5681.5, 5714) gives 0.56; 4.68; 4.43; 4.34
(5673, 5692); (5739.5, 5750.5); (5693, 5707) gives 0.41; 4.55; 4.47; 4.73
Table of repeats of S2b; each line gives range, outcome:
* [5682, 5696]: 4.46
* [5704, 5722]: 4.35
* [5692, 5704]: 4.5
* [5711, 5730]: 4.52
